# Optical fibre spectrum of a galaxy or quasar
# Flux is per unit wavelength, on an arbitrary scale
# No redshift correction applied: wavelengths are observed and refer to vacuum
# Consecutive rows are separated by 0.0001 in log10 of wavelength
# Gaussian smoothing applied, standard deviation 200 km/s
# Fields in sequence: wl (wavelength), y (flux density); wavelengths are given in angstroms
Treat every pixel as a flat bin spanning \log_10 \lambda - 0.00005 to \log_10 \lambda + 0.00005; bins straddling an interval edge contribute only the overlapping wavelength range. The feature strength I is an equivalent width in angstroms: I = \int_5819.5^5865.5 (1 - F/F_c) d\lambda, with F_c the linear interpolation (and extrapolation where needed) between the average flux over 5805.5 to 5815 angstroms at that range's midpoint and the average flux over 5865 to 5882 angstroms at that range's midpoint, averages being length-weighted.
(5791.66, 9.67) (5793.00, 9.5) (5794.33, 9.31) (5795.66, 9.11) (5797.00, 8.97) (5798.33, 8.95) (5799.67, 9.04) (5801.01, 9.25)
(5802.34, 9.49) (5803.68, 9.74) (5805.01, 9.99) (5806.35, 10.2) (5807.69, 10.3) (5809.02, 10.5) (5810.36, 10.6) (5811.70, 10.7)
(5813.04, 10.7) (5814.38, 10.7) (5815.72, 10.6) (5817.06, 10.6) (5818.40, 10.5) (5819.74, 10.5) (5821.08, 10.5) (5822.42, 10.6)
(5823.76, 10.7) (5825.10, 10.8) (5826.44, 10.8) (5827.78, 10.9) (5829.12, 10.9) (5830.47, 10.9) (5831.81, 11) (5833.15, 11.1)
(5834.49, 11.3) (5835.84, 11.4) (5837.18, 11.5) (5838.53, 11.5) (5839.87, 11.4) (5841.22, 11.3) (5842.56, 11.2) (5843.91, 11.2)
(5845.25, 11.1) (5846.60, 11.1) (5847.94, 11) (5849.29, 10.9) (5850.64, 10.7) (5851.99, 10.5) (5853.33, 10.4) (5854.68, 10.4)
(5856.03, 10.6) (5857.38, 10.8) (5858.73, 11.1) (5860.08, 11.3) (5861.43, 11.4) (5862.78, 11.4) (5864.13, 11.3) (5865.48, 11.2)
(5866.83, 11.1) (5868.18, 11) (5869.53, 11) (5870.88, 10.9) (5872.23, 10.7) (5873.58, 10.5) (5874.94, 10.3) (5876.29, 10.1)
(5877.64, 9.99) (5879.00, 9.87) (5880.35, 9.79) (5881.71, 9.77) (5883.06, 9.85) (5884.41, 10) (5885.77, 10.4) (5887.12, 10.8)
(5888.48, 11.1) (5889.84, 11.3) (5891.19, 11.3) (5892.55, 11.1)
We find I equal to -2.2 angstroms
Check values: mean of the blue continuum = 10.5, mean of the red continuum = 10.5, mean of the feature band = 11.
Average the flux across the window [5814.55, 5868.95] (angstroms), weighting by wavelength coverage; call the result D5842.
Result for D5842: 11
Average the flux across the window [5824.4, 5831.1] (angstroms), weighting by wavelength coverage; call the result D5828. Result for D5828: 10.9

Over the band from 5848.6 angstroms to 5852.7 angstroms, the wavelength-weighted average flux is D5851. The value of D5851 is 10.7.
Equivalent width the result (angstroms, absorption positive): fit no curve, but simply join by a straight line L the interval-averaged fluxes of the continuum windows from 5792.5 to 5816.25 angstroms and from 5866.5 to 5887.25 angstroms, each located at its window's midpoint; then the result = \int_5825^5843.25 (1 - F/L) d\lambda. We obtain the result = -2.0 angstroms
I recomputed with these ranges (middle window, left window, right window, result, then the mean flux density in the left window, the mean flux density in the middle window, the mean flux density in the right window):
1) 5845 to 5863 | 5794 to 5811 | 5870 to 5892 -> -1.3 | 9.66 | 10.9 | 10.4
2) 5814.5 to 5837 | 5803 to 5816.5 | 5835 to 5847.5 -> 0.1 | 10.4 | 10.8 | 11.3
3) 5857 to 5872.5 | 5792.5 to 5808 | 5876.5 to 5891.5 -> -1.5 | 9.47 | 11.1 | 10.3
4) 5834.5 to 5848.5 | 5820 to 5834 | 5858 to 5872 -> -0.4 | 10.8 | 11.3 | 11.2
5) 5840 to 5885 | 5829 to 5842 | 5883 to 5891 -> 0.9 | 11.2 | 10.7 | 10.7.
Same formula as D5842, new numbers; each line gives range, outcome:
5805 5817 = 10.5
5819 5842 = 11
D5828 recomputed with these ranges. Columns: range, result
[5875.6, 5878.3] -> 10.1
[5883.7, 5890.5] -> 10.7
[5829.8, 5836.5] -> 11.1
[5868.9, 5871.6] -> 11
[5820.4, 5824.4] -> 10.6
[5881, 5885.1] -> 9.87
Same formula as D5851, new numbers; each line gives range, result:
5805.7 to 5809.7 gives 10.3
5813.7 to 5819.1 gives 10.6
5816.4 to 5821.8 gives 10.5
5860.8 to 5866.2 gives 11.3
